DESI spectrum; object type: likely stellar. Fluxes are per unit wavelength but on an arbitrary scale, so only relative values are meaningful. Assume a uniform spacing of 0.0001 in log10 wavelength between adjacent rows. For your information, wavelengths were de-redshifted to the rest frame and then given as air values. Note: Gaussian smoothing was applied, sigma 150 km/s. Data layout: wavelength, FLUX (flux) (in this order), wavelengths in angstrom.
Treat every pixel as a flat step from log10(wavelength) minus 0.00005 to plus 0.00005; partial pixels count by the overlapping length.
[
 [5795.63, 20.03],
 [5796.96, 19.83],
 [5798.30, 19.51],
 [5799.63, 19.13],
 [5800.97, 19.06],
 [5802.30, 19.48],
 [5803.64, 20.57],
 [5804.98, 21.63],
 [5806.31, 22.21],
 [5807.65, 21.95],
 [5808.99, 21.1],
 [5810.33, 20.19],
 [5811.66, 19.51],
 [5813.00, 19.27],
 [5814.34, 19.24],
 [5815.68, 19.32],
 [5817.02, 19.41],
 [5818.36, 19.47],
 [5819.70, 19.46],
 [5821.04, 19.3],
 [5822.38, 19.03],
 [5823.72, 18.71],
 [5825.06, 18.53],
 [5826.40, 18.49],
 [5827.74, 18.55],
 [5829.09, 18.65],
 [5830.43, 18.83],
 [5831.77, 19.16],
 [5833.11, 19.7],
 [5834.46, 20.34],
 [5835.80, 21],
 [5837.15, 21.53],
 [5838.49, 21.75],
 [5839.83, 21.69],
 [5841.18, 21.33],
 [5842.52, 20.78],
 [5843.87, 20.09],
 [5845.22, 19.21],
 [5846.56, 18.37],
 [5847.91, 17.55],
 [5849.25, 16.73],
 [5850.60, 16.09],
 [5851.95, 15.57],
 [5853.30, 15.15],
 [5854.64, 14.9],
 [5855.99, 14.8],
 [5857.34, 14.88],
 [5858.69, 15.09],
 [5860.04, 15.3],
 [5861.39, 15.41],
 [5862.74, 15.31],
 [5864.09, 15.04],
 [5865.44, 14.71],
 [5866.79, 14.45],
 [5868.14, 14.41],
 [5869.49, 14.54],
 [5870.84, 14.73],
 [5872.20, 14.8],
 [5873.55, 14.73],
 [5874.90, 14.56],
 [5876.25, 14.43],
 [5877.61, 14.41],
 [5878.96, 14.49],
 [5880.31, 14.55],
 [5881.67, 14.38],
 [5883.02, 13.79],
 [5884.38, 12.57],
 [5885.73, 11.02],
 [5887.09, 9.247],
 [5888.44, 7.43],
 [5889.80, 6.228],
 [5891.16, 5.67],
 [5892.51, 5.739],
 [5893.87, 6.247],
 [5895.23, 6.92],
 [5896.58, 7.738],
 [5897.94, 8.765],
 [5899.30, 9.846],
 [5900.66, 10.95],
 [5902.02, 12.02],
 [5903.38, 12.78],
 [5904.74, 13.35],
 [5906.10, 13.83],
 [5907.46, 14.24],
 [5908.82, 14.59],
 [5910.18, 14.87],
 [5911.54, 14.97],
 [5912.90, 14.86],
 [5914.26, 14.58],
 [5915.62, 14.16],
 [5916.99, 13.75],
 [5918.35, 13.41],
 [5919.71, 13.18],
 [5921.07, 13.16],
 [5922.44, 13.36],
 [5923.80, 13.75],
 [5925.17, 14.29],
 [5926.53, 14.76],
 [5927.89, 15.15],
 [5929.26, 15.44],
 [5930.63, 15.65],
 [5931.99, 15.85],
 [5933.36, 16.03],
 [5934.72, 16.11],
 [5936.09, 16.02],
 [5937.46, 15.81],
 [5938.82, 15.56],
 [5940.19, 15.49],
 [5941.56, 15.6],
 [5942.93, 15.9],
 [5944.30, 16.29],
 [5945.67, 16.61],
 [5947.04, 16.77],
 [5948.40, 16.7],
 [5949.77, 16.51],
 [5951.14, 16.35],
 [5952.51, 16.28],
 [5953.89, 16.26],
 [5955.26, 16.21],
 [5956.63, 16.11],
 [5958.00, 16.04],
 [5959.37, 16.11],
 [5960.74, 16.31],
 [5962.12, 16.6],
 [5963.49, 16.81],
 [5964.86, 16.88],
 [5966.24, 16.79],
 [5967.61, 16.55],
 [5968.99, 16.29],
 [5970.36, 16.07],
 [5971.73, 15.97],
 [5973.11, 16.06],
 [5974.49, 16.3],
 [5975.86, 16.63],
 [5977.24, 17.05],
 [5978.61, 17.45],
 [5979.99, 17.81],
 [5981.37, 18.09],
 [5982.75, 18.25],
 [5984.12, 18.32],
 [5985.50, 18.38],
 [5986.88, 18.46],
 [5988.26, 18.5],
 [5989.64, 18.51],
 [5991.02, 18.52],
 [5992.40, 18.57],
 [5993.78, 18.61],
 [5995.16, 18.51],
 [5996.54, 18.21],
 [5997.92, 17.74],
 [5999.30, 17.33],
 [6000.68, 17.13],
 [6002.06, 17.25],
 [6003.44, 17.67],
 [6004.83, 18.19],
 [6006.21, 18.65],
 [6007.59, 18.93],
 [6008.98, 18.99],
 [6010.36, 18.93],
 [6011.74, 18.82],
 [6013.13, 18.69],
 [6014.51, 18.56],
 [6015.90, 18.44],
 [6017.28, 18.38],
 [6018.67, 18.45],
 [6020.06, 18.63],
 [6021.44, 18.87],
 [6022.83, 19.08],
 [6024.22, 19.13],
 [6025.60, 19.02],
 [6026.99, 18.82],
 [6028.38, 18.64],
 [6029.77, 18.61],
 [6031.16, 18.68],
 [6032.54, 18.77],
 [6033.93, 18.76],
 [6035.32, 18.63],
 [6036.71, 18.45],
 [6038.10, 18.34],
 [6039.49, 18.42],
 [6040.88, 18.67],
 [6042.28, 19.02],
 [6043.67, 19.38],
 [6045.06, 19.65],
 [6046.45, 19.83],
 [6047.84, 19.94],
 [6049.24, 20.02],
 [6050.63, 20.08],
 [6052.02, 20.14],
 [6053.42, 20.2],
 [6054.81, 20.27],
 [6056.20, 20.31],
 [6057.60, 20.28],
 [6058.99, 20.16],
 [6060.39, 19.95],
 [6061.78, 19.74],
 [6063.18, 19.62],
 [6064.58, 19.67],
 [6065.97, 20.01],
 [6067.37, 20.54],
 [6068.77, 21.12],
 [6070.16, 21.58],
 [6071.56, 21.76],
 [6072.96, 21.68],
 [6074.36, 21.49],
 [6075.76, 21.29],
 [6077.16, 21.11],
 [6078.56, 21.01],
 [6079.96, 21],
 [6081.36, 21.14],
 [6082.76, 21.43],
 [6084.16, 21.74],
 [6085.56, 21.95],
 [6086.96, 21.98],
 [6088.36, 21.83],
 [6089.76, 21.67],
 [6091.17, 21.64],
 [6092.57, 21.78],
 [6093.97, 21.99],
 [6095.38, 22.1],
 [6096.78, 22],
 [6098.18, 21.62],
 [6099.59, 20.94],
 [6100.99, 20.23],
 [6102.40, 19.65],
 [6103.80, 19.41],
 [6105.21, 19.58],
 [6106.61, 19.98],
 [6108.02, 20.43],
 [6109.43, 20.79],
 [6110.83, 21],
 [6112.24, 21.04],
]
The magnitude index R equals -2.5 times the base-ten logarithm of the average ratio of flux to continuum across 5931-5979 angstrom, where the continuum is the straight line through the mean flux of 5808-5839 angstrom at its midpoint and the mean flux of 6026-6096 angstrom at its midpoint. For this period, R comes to 0.222 mag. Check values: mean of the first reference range 19.6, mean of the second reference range 20.3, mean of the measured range 16.3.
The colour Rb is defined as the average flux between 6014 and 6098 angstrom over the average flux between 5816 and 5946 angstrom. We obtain 1.3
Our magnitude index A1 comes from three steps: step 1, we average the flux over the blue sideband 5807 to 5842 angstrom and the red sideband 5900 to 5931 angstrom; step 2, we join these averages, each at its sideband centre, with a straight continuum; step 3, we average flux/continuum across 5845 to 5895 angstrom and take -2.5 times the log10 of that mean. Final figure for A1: 0.25 mag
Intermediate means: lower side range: 19.8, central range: 13.6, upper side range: 13.9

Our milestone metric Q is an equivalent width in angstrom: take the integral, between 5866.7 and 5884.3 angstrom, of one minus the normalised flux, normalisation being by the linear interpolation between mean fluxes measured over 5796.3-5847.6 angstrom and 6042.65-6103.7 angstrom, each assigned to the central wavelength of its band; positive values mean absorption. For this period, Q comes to 5.0 angstrom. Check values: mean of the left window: 19.9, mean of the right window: 20.8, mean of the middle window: 14.4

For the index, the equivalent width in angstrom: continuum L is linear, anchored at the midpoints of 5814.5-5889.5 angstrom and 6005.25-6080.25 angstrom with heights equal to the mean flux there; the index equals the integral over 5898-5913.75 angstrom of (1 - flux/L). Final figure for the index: 3.9 angstrom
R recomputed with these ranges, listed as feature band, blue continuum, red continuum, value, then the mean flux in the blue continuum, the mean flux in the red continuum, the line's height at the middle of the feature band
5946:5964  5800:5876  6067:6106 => 0.19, 18.1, 21.3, 19.6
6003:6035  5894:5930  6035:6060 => -0.03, 12.9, 19.6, 18.2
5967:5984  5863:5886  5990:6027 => 0.03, 14.3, 18.4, 17.4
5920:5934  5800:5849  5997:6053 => 0.29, 19.8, 18.7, 19.3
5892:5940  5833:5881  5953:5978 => 0.24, 16.7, 16.4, 16.5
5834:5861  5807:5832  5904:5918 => -0.01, 19.4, 14.3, 17.8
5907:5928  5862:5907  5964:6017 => -0.03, 11.9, 17.8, 13.8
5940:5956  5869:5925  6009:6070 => -0.10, 12.3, 19.3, 14.8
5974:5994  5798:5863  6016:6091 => 0.10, 18.8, 20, 19.6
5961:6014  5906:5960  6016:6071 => -0.02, 15.3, 19.4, 17.3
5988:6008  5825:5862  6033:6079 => 0.08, 18.2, 20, 19.5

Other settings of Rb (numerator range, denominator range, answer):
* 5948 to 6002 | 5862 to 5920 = 1.38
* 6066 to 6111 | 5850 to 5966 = 1.50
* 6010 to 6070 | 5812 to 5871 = 1.08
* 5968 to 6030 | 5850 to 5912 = 1.41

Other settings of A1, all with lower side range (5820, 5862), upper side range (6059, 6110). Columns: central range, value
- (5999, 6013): 0.11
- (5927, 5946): 0.22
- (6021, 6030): 0.08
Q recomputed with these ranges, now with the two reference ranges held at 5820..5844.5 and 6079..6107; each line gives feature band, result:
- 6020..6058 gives 3.1 angstrom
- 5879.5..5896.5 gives 9.0 angstrom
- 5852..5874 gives 5.6 angstrom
